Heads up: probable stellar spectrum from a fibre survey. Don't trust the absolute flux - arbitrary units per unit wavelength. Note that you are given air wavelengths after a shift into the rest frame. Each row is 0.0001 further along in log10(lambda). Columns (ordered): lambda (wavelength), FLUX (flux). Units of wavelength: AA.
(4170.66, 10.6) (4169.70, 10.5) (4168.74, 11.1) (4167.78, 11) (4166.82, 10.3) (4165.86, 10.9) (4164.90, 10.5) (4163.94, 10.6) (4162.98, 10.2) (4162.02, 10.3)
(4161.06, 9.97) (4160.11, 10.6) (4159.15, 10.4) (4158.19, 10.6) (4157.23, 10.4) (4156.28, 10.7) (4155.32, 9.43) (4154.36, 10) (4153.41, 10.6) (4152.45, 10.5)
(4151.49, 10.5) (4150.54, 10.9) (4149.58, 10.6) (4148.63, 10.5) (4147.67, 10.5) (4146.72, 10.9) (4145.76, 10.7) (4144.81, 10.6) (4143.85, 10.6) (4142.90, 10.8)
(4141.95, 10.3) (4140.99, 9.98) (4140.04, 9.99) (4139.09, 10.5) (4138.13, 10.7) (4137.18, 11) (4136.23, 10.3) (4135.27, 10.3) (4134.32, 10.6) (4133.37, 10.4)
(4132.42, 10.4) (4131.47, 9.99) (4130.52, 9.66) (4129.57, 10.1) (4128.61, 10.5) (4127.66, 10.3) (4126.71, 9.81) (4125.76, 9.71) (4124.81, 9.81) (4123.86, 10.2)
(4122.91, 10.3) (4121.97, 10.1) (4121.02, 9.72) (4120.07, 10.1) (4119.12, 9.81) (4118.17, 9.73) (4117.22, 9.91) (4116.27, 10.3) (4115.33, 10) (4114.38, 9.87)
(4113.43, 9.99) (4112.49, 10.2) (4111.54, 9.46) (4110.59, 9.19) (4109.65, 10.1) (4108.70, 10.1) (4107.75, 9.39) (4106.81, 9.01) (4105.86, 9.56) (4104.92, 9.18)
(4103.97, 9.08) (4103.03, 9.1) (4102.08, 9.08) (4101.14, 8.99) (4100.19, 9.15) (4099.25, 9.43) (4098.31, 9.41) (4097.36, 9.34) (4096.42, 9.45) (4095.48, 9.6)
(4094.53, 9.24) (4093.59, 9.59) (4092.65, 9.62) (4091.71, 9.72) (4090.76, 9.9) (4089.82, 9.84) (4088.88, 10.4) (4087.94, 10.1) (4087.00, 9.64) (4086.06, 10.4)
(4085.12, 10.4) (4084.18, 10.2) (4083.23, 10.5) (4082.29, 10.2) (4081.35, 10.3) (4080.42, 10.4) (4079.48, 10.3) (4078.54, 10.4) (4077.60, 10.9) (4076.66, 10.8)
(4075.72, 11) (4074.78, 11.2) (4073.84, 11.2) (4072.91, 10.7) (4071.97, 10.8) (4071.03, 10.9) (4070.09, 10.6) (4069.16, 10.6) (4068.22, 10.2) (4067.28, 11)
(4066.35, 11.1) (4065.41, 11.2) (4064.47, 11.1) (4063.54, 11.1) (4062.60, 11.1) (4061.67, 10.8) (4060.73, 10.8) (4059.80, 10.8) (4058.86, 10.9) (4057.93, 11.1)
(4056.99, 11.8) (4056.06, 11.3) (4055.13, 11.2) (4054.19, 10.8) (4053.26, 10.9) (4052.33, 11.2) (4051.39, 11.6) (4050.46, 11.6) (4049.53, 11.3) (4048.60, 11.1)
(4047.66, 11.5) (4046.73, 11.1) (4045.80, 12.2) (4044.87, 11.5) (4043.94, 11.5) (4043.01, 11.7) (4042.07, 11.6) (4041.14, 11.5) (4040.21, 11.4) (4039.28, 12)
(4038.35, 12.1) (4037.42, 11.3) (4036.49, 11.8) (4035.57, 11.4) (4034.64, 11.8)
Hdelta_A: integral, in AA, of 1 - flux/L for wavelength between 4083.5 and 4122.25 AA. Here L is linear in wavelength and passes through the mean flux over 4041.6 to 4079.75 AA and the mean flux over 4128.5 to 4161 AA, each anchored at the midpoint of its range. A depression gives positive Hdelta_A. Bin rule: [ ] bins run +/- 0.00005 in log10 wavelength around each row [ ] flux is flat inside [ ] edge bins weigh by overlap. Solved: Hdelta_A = 3.8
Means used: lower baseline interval 11.1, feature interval 9.69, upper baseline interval 10.4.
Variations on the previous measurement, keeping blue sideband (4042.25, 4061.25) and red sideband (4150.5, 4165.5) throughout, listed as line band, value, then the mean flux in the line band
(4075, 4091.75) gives 1.1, 10.3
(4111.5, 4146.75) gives 1.4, 10.2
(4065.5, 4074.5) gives 0.3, 10.8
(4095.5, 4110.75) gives 2.1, 9.36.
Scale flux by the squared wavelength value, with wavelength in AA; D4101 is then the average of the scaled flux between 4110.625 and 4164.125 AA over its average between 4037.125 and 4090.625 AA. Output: 0.97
